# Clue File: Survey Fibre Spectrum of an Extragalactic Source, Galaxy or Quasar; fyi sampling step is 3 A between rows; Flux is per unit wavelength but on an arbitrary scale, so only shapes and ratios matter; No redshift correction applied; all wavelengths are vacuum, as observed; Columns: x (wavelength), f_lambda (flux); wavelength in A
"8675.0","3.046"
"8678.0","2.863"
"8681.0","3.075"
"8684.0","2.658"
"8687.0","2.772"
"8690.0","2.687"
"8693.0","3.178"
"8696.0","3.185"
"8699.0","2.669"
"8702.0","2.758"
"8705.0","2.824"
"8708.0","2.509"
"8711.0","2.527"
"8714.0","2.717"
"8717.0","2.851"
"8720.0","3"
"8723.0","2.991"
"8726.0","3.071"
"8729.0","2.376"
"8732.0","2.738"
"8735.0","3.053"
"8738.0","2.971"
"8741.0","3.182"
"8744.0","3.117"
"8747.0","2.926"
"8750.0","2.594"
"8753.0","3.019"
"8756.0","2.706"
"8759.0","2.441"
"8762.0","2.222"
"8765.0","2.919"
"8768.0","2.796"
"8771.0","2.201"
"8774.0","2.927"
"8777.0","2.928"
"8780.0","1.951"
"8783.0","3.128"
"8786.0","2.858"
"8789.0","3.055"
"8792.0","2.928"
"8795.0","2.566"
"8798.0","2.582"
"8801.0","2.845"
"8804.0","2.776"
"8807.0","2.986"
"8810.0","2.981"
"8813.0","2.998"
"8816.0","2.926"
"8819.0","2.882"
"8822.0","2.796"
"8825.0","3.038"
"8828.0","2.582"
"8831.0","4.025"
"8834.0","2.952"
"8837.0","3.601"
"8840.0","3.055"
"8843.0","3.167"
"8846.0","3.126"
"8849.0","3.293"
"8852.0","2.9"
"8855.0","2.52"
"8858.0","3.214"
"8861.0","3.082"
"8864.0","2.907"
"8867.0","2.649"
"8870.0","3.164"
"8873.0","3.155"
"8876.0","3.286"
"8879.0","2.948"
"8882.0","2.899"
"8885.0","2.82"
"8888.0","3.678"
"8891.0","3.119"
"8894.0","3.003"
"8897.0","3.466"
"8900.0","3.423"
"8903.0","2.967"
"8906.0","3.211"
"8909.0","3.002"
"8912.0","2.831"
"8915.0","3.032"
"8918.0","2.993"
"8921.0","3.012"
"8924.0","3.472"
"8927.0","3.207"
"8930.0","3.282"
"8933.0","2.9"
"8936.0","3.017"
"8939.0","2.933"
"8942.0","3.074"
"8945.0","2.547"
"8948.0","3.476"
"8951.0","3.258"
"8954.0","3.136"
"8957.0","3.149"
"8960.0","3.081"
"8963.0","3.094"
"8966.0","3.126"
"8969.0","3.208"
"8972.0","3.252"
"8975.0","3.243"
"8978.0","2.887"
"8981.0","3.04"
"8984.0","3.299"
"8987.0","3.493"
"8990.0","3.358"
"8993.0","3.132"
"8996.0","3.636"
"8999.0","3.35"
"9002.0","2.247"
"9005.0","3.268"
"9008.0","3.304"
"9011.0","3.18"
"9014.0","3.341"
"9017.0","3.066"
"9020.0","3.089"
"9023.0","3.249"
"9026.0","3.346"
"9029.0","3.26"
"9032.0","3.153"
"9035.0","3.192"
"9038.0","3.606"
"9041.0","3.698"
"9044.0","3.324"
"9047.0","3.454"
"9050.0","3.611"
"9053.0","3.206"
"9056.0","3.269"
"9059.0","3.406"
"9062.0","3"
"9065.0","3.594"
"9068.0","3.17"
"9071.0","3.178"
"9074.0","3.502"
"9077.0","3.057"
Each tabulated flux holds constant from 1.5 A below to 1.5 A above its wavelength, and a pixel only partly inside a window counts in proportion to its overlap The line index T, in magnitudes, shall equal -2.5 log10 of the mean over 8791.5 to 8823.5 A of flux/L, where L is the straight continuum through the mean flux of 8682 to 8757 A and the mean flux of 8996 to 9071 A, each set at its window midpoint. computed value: 0.047 mag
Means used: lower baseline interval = 2.85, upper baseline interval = 3.27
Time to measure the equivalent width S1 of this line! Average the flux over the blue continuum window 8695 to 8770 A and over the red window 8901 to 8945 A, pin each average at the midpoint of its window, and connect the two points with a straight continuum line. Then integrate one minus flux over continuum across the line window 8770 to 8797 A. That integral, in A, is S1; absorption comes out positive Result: 1.26 A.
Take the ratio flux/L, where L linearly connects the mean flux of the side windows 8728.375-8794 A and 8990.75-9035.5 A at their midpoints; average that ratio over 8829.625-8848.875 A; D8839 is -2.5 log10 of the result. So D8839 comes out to -0.14 mag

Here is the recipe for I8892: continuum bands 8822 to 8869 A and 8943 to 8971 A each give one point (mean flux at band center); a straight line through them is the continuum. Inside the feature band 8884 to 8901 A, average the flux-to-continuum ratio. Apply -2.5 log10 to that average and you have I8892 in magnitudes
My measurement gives -0.06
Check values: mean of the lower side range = 3.07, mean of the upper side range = 3.12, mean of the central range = 3.26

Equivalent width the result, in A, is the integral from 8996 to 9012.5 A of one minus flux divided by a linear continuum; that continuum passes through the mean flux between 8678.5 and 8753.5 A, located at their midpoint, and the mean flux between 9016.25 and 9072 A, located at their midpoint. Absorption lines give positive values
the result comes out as 0.7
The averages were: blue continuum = 2.86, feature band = 3.12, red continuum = 3.31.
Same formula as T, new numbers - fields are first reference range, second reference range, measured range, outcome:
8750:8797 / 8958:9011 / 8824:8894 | -0.072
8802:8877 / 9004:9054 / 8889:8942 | 0.012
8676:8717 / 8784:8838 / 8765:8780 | 0.098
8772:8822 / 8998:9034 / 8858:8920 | -0.044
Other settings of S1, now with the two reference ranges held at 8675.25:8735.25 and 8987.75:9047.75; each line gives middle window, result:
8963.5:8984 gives 0.4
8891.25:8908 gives -0.6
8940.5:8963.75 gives 0.5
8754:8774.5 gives 2.2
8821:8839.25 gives -1.0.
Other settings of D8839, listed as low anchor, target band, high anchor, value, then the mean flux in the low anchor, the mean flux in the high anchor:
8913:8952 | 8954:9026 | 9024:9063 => 0.01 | 3.09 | 3.35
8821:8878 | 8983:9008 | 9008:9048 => 0.01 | 3.08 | 3.3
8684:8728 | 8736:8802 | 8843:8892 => 0.06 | 2.83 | 3.05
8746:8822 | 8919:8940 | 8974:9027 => -0.02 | 2.77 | 3.19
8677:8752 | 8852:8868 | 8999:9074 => 0.06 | 2.85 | 3.27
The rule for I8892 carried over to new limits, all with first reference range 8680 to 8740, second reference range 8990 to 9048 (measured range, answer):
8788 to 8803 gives 0.06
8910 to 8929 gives 0.01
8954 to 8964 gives 0.02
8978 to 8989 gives -0.01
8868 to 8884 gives 0.00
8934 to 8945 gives 0.07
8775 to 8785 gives 0.09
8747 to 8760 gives 0.06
